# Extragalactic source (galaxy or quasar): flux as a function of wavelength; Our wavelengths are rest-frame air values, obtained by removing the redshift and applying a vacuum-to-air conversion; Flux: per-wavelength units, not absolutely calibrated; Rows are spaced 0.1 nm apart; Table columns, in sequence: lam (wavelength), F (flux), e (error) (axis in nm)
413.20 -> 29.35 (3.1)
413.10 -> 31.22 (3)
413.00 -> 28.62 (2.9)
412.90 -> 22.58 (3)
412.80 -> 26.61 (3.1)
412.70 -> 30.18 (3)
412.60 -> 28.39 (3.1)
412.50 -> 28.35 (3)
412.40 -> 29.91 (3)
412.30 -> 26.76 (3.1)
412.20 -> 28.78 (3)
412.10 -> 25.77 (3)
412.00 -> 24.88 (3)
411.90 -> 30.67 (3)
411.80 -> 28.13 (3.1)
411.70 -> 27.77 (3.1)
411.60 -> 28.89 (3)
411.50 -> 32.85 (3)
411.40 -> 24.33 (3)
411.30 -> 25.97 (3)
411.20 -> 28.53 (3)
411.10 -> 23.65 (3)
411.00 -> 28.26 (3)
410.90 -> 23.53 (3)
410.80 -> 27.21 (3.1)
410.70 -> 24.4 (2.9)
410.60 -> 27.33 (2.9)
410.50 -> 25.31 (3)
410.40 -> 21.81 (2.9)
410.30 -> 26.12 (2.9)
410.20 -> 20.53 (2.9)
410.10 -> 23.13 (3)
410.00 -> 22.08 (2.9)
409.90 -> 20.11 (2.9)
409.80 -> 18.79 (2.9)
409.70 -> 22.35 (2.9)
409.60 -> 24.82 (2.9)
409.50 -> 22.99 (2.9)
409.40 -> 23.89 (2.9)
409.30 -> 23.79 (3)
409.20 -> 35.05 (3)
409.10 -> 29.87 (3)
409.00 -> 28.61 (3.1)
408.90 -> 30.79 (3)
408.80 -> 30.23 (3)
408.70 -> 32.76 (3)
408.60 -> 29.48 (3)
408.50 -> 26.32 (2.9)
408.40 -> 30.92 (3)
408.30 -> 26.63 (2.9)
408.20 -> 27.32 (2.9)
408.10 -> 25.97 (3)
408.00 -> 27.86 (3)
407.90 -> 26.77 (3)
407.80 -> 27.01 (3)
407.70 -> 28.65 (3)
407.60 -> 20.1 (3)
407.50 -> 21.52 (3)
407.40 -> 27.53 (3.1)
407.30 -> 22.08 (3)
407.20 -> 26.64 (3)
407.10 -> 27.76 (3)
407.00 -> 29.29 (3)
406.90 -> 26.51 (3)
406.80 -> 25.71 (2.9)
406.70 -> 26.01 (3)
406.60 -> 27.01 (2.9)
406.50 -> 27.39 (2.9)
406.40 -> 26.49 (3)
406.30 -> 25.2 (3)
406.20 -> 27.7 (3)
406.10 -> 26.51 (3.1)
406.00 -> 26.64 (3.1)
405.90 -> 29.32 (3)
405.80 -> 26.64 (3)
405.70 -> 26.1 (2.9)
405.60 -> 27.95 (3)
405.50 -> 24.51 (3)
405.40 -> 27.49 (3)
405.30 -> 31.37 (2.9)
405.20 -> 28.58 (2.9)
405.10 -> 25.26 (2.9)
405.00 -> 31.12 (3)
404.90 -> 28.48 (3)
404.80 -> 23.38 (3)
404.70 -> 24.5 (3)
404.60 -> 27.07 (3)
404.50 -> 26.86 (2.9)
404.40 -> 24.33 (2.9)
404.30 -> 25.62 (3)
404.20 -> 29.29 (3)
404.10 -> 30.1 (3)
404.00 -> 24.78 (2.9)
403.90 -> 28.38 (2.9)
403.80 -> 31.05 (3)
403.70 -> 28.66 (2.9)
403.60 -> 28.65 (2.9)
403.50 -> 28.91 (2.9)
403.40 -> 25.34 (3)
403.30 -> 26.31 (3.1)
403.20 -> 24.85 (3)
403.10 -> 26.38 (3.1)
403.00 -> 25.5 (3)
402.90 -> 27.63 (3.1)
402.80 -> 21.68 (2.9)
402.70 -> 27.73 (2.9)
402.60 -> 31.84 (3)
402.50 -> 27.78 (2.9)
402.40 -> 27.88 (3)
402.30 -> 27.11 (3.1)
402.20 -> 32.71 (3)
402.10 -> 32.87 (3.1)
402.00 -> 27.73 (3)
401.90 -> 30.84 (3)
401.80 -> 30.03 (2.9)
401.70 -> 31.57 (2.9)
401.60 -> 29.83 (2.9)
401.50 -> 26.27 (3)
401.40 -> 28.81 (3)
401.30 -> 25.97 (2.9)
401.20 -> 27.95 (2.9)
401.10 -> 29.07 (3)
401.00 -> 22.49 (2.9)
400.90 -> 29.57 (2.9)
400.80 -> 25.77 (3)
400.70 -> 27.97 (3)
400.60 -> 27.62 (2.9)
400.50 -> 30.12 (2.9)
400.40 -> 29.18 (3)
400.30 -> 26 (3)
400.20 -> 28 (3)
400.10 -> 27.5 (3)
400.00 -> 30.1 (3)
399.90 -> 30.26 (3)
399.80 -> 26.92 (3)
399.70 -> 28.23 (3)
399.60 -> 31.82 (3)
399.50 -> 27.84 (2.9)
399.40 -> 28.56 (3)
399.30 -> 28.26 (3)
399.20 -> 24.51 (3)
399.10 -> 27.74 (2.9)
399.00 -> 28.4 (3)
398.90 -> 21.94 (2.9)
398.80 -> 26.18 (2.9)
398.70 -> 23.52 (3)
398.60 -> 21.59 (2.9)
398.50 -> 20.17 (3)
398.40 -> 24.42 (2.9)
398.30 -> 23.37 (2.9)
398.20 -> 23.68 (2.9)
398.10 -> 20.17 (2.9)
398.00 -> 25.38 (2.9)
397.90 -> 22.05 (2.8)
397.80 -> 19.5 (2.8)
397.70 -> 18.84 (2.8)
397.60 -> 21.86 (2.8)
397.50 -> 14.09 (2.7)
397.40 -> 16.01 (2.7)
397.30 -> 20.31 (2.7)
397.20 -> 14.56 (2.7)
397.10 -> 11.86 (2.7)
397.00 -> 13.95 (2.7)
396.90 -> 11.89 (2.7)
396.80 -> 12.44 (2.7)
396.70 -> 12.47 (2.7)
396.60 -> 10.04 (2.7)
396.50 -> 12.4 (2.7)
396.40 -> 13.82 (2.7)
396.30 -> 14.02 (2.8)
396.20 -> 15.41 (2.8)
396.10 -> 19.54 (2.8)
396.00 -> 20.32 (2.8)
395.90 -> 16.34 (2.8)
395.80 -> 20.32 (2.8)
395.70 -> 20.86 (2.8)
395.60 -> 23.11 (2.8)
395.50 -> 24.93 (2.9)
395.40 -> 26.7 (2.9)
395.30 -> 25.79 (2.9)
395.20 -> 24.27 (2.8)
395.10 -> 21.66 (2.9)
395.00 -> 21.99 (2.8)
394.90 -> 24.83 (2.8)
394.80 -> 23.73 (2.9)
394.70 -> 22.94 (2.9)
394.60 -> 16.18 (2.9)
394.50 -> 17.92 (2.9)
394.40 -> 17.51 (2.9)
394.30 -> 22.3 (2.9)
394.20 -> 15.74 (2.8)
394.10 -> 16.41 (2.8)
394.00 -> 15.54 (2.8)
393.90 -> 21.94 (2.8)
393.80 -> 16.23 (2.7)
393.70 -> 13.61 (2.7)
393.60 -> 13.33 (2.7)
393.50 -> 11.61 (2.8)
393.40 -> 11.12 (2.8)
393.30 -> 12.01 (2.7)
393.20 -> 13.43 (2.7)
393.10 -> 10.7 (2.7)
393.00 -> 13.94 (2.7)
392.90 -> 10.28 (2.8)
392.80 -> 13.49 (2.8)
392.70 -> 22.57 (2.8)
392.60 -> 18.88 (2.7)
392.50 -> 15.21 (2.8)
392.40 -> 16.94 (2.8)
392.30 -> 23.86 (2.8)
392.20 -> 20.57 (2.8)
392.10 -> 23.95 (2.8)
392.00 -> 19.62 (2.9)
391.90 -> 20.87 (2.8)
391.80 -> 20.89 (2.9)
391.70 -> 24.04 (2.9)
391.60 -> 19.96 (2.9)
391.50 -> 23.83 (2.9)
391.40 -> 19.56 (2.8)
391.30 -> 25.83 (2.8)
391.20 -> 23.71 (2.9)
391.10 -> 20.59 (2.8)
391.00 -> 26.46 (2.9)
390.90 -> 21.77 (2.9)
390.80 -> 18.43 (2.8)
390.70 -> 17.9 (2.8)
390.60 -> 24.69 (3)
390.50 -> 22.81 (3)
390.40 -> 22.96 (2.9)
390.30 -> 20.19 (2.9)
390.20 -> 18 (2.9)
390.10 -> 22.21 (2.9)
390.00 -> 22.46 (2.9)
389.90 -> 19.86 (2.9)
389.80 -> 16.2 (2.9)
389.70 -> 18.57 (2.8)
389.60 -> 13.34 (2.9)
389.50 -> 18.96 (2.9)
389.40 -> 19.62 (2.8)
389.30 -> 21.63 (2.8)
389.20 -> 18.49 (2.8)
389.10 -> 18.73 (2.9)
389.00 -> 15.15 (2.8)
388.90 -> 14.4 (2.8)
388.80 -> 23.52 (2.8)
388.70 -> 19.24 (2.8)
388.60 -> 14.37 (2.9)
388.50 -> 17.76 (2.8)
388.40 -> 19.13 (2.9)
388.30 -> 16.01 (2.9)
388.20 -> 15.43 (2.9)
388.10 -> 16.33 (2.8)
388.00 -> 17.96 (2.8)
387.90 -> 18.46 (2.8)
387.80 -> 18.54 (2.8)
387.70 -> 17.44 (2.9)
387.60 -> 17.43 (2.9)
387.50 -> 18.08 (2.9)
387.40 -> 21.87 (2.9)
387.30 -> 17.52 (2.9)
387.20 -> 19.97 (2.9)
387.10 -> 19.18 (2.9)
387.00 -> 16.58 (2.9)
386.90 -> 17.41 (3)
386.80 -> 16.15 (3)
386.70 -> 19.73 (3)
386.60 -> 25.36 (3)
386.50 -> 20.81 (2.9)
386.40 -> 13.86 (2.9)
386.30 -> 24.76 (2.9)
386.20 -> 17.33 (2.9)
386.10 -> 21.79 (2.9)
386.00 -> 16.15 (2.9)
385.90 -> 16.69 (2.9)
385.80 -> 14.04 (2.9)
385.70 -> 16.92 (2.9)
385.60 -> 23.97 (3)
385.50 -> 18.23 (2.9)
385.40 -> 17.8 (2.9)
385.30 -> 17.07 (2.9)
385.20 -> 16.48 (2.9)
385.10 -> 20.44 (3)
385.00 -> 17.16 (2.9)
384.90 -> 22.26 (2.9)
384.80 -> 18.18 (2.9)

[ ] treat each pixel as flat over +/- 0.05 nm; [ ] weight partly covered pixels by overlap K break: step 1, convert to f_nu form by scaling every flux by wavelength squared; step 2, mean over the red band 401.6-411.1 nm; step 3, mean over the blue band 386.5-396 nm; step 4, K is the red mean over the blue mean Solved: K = 1.51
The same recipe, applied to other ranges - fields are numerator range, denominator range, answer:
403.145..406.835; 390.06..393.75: 1.53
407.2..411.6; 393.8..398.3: 1.48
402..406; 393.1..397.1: 1.64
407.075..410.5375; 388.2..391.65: 1.43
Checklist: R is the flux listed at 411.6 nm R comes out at 28.89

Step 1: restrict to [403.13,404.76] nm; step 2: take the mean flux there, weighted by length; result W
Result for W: 27.1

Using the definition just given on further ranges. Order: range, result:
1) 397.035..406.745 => 26.3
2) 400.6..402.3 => 28.6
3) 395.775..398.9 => 18.1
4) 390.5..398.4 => 18.8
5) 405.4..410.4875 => 26.2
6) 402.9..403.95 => 27.4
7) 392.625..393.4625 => 13.6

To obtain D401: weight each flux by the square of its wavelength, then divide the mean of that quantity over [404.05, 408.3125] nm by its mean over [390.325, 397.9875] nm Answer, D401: 1.5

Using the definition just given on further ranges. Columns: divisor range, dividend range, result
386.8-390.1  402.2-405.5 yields 1.63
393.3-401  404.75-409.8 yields 1.33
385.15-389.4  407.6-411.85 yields 1.61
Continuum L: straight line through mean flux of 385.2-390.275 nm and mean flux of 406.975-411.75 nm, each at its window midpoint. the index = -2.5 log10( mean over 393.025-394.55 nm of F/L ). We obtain 0.33 mag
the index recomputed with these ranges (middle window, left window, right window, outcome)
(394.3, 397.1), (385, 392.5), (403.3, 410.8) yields 0.181 mag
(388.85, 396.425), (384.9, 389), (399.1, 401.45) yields 0.162 mag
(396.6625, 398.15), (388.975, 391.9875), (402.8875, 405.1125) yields 0.369 mag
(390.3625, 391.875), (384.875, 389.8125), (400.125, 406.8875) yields -0.089 mag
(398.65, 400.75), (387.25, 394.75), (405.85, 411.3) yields -0.233 mag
